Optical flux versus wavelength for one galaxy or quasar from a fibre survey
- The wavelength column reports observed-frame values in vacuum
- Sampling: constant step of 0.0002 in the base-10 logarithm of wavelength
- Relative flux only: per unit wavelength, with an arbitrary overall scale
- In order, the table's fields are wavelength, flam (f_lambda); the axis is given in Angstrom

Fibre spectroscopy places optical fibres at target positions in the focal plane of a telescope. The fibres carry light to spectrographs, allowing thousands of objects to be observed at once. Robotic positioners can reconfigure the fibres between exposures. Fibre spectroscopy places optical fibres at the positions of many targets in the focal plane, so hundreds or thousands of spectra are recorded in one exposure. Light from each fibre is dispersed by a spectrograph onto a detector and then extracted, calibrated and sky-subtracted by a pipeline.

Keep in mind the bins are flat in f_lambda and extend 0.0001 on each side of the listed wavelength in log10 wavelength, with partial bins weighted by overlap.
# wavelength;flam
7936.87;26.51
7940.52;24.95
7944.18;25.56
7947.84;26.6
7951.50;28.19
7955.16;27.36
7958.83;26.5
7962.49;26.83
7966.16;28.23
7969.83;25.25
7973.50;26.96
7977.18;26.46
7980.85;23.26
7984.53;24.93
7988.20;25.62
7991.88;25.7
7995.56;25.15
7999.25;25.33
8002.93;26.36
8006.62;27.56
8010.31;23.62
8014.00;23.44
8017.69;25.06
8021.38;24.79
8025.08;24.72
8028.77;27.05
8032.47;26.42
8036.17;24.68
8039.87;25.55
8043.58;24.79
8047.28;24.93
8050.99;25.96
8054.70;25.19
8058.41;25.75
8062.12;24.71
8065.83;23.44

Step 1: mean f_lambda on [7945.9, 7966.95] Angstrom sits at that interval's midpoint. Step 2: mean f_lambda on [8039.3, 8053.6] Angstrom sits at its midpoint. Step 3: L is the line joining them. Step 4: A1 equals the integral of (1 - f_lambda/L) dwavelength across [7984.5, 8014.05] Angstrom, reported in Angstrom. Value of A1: 1.0 Angstrom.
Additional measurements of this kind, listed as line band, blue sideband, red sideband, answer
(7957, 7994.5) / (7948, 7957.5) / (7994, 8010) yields 1.10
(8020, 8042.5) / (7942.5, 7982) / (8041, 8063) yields 0.02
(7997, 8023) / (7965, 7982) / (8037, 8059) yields 0.52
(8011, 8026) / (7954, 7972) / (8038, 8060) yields 0.84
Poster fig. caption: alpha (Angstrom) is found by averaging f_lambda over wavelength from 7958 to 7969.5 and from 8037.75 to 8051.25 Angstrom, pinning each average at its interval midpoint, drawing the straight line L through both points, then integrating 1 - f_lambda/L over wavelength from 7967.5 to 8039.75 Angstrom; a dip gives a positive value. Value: 1.94 Angstrom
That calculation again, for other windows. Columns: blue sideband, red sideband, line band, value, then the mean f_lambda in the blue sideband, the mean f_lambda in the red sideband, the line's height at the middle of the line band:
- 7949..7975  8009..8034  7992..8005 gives 0.1 Angstrom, 27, 25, 25.8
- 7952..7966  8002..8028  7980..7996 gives 0.7 Angstrom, 27.2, 25.1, 26.1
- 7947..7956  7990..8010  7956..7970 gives 0.1 Angstrom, 27.5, 25.8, 27.1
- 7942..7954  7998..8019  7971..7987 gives 0.4 Angstrom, 26.8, 25.2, 26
